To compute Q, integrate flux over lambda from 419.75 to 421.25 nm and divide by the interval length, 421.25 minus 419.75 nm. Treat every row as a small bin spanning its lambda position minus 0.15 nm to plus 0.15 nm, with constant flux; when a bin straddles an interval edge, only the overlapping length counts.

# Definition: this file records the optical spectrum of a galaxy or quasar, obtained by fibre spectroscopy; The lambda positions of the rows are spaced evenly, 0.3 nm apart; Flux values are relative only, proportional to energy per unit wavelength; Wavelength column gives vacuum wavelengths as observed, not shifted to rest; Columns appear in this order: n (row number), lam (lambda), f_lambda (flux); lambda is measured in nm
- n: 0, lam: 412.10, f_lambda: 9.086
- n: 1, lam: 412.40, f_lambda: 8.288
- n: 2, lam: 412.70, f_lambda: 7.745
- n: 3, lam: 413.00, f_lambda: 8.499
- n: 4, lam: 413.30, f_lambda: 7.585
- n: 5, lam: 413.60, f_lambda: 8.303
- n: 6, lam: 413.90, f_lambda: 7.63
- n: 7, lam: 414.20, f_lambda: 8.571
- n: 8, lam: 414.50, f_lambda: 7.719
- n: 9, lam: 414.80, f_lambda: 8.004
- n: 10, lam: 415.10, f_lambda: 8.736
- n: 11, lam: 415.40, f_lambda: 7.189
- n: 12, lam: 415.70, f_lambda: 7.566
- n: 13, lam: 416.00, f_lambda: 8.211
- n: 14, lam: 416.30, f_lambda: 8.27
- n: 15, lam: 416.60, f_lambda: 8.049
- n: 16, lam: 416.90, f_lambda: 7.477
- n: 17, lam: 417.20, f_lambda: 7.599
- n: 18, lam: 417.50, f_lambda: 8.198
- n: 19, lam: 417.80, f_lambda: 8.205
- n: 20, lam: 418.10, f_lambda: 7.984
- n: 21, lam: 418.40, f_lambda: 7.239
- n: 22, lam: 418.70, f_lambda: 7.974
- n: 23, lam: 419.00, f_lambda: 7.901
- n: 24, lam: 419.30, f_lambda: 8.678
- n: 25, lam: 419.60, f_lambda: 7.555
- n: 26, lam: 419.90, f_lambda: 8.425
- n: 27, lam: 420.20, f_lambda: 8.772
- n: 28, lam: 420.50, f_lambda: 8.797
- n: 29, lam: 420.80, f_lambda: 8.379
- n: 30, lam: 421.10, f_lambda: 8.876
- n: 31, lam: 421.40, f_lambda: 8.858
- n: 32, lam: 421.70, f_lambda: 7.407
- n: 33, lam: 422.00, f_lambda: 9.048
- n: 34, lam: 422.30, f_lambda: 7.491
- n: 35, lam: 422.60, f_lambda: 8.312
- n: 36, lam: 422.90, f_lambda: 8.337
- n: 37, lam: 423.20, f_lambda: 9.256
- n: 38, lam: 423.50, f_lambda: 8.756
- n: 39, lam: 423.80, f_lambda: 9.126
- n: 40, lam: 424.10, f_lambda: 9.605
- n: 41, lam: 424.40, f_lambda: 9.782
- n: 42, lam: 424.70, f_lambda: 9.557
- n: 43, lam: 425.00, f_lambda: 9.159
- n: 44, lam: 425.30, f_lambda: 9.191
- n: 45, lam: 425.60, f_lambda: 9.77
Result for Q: 8.65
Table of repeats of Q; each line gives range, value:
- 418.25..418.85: 7.61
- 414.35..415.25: 8.15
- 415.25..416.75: 7.86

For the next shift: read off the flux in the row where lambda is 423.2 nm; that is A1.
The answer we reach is 9.256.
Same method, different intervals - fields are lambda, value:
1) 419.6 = 7.555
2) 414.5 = 7.719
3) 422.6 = 8.312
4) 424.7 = 9.557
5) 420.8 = 8.379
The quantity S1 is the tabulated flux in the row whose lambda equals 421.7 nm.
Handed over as 7.407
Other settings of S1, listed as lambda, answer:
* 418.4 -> 7.239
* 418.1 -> 7.984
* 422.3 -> 7.491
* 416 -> 8.211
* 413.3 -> 7.585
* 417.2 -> 7.599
